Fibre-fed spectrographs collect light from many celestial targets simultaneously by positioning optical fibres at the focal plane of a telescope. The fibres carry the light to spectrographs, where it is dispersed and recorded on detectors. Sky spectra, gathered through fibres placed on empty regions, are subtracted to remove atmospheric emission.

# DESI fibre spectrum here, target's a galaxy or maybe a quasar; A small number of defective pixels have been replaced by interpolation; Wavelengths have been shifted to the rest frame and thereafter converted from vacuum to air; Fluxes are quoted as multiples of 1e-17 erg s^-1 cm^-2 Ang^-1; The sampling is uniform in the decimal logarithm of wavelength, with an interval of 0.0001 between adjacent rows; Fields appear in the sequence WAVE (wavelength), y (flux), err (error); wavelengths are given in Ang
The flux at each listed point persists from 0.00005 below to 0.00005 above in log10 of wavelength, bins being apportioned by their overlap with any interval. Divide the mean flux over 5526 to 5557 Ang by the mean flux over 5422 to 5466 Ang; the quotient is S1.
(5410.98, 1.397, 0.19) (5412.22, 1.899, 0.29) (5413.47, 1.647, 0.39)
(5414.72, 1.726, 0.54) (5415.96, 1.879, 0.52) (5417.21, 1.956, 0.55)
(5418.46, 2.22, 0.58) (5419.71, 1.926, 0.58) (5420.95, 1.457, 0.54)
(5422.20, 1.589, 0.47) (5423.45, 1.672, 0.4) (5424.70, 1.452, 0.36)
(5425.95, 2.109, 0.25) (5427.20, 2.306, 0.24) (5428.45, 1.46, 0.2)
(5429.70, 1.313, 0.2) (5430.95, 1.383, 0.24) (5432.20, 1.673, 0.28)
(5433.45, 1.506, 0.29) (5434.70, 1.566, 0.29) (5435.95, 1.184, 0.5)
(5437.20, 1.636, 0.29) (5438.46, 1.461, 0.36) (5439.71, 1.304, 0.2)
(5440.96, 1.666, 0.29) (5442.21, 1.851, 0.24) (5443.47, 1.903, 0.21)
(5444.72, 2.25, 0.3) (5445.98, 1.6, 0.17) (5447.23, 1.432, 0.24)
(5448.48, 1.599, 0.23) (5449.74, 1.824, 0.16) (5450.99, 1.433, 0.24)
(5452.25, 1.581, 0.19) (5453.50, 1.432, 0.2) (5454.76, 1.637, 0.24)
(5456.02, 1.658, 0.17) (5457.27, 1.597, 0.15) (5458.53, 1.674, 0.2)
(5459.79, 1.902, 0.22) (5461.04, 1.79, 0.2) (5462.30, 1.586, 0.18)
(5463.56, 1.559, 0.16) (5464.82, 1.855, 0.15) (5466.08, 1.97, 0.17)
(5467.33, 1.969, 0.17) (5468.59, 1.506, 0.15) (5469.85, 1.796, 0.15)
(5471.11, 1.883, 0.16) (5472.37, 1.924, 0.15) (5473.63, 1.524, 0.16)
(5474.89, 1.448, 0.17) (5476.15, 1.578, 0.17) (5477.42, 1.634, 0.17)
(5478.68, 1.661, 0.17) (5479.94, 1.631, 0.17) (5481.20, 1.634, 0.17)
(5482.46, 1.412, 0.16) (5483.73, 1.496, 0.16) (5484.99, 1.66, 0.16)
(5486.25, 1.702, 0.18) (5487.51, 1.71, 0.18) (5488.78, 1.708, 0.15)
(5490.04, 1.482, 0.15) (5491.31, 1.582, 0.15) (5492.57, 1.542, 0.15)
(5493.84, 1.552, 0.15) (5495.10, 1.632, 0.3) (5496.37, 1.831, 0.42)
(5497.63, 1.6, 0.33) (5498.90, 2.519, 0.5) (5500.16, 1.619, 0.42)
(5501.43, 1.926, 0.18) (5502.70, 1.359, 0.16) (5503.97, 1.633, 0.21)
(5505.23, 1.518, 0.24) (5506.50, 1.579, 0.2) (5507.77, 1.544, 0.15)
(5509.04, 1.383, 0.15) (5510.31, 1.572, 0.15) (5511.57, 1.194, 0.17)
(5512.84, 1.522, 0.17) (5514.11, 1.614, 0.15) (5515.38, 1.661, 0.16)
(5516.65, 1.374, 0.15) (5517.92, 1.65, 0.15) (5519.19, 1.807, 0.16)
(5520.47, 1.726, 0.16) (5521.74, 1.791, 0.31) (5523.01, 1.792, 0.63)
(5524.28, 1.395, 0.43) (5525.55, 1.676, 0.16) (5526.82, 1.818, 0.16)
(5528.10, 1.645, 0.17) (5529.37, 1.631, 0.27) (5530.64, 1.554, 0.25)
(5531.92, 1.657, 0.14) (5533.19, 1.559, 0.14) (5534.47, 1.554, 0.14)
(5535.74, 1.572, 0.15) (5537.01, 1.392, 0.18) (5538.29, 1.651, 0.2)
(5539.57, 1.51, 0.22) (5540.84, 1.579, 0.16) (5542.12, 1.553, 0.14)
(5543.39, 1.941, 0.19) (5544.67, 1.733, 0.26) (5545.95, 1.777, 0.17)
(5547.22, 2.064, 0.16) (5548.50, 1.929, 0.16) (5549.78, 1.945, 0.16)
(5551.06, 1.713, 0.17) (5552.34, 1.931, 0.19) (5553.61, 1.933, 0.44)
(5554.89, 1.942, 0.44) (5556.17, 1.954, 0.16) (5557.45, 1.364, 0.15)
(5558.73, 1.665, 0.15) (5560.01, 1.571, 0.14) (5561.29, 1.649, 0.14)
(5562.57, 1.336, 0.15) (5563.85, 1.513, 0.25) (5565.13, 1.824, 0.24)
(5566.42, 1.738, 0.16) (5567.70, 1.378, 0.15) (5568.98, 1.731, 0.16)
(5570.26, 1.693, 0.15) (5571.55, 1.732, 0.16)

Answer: 1.05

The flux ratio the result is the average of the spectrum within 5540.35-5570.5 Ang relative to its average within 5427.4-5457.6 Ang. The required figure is 1.09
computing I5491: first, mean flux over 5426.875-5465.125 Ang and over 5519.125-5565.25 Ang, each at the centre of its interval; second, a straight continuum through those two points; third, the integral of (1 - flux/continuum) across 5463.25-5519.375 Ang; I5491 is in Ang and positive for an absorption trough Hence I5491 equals 0.5 Ang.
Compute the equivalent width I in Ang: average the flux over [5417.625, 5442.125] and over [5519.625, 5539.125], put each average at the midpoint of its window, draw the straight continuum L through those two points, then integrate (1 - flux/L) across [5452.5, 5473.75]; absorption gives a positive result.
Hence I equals -1.20 Ang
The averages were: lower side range 1.63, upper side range 1.63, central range 1.72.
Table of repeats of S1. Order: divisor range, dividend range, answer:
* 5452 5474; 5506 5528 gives 0.93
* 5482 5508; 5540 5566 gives 1.06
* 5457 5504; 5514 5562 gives 1.00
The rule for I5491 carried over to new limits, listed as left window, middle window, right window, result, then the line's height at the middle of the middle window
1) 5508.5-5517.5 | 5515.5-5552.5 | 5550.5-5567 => -2.36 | 1.58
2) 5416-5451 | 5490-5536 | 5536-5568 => 1.90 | 1.7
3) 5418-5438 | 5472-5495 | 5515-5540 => 0.43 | 1.63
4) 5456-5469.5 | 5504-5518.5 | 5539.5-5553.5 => 2.15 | 1.78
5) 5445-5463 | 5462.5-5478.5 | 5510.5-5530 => -0.81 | 1.63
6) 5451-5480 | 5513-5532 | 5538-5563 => 0.80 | 1.72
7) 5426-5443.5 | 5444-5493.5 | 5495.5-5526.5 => -1.52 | 1.61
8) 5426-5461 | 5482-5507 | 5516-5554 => 0.19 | 1.67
